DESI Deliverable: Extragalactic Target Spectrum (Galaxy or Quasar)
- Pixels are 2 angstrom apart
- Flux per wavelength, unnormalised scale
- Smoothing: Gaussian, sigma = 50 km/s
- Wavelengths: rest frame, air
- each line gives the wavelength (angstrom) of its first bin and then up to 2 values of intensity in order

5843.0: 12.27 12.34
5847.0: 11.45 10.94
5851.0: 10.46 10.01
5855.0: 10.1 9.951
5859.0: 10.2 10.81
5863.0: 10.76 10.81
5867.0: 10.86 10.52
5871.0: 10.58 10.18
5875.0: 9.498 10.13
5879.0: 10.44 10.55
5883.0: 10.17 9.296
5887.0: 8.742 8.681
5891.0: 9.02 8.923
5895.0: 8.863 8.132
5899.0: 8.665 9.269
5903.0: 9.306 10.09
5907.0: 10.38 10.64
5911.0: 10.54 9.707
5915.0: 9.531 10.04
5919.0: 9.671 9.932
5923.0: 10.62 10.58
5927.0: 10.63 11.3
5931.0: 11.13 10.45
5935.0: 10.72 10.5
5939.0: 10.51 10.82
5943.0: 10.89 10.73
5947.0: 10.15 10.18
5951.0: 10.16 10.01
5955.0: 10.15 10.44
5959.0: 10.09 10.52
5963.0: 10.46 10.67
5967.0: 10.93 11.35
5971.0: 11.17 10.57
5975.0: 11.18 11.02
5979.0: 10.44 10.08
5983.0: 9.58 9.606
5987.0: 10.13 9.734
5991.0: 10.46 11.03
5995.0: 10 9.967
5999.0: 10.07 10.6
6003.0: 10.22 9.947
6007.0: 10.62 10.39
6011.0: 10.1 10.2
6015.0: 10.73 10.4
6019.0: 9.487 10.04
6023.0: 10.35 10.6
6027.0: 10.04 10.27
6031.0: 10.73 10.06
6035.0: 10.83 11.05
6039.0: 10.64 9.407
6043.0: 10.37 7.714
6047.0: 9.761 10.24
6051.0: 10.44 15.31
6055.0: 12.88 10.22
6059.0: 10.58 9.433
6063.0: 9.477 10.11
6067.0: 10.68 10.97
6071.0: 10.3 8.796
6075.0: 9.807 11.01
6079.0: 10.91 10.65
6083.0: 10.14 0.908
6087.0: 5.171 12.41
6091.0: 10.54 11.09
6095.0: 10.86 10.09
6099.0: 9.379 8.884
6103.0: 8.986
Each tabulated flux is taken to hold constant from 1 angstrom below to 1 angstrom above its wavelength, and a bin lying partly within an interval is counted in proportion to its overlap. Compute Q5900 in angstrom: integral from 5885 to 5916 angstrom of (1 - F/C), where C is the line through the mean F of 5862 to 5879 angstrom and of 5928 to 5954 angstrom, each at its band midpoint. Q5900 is 3.32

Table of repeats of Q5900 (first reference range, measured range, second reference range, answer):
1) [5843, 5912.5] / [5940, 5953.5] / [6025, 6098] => -0.5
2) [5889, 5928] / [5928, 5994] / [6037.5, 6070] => -3.5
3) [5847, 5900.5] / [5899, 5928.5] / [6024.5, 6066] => 0.0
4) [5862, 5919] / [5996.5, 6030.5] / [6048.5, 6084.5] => 0.2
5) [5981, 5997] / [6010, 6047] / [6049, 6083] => 0.8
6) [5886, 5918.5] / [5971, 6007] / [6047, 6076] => -0.8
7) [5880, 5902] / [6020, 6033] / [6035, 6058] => 0.3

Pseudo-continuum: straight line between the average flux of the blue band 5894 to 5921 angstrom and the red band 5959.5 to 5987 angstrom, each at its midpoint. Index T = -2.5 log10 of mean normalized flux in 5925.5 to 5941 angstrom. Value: -0.08 mag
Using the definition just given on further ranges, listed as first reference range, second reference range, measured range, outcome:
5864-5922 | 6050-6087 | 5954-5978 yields -0.09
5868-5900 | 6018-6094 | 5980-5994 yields -0.02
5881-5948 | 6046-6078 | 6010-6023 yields 0.03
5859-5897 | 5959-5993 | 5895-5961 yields 0.00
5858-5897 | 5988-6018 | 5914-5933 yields -0.04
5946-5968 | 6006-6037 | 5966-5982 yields -0.05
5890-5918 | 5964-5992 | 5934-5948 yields -0.06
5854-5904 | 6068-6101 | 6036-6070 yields -0.10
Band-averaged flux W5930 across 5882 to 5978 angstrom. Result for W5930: 10.2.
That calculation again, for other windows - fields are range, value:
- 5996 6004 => 10.2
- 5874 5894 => 9.54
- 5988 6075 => 10.3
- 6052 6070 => 11.1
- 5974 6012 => 10.3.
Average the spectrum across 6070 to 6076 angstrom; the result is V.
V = 9.63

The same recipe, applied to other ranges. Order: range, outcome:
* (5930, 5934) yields 10.8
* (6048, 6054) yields 12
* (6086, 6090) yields 8.79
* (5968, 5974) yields 11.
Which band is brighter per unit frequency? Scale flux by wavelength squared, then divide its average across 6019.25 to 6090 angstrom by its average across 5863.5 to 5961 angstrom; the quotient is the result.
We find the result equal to 1.05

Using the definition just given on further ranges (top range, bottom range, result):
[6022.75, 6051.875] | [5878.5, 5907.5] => 1.14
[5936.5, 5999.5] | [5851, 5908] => 1.09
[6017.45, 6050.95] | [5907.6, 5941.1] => 1.01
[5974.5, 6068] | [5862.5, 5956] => 1.07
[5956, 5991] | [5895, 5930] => 1.08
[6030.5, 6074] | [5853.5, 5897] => 1.12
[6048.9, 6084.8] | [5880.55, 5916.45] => 1.17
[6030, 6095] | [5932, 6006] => 1.00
